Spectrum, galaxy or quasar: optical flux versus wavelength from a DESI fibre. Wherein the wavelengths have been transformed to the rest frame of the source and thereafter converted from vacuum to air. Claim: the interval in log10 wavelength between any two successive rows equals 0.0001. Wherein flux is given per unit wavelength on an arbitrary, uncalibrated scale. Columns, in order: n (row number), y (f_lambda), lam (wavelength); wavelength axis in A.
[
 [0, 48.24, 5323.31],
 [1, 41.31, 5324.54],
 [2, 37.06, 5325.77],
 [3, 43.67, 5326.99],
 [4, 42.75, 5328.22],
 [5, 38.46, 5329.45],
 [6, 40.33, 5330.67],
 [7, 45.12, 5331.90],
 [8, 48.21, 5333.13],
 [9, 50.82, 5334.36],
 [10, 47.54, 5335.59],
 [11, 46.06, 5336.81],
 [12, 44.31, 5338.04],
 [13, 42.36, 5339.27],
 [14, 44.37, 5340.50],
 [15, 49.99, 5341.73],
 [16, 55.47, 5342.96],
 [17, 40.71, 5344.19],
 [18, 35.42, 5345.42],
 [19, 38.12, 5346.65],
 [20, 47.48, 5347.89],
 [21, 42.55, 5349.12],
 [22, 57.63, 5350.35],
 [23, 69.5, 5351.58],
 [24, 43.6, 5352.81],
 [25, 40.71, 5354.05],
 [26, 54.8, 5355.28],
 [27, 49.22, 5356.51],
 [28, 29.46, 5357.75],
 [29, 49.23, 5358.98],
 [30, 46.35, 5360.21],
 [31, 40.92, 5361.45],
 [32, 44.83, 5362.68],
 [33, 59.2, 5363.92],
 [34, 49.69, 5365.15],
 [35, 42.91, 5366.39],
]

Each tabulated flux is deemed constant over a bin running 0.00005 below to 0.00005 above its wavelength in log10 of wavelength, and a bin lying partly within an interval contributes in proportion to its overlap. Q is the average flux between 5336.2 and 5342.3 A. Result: 45.4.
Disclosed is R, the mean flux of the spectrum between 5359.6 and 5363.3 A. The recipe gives 44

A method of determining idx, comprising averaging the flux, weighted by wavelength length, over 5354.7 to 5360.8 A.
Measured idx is 45.8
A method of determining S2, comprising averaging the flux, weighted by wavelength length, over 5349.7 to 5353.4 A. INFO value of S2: 57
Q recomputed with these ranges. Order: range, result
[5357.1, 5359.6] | 39.5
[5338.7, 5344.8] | 46.6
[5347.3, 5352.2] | 54.4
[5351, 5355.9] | 52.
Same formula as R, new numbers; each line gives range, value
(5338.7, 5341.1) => 43.4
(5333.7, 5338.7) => 47.2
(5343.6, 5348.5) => 40.4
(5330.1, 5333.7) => 44.5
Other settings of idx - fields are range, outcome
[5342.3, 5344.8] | 48.1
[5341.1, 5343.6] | 52.6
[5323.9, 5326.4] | 39.3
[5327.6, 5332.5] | 41.6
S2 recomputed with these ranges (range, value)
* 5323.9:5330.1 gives 40.7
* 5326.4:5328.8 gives 43.2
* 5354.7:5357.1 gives 52.1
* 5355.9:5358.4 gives 39.4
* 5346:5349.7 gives 42.6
